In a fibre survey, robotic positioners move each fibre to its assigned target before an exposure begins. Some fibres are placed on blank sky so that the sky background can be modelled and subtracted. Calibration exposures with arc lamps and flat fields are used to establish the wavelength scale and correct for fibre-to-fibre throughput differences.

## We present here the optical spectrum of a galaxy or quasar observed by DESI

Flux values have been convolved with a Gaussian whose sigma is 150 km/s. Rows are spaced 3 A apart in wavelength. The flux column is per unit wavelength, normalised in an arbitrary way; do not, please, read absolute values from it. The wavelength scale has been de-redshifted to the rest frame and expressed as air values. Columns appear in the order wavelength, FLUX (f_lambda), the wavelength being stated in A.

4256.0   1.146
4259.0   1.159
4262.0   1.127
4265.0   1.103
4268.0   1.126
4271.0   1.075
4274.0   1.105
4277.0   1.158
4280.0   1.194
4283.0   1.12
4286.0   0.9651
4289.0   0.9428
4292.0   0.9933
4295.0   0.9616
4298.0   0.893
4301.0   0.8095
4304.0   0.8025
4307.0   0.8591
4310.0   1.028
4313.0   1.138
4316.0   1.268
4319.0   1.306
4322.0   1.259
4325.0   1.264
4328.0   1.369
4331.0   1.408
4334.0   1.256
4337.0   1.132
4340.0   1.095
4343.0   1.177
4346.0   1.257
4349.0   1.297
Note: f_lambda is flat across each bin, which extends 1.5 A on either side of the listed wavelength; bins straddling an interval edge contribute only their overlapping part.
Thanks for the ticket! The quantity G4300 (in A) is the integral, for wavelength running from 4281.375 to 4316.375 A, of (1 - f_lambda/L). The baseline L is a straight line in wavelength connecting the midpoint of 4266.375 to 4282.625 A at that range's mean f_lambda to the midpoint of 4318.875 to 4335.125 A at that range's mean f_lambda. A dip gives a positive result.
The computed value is 6.95 A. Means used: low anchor 1.13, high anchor 1.31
